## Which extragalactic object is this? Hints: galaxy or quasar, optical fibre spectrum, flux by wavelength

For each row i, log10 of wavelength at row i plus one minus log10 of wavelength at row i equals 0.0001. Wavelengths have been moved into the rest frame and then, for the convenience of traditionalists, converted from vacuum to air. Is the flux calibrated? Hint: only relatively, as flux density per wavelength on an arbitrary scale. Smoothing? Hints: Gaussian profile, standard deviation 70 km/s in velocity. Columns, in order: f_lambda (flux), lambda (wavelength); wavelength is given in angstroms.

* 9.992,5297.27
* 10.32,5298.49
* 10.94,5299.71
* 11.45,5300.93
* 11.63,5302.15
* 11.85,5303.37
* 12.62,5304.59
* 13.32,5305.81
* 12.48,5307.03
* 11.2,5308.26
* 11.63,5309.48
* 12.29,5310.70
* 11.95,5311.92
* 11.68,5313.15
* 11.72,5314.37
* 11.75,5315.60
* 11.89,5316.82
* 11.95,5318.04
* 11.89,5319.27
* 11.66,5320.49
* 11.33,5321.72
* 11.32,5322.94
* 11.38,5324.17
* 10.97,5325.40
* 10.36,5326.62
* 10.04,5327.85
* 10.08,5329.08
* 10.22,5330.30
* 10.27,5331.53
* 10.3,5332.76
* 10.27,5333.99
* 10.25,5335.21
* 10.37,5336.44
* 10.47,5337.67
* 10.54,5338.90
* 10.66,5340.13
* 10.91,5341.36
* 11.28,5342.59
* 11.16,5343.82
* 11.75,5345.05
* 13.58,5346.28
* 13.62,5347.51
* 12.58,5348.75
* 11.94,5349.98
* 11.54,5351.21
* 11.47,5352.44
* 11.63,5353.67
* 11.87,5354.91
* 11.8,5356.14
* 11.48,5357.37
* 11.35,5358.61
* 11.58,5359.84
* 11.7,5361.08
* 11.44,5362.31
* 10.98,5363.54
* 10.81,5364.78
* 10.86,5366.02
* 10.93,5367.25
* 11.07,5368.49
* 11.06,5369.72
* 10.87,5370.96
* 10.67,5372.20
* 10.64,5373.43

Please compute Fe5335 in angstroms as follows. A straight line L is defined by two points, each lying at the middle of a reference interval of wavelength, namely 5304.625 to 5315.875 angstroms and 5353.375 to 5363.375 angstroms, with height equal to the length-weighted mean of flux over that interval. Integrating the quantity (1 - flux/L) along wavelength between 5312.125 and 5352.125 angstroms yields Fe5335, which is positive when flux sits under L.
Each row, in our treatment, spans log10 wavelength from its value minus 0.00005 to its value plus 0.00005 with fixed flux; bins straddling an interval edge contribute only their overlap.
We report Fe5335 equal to 1.9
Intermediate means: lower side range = 12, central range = 11.2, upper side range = 11.6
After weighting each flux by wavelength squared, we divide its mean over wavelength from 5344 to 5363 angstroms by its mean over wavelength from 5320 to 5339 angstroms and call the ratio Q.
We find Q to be 1.1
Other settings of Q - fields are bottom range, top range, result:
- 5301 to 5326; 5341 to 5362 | 1.02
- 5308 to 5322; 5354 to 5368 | 0.98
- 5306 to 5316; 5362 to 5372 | 0.94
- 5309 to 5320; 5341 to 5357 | 1.02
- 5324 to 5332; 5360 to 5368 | 1.08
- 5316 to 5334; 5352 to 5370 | 1.05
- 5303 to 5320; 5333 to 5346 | 0.91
